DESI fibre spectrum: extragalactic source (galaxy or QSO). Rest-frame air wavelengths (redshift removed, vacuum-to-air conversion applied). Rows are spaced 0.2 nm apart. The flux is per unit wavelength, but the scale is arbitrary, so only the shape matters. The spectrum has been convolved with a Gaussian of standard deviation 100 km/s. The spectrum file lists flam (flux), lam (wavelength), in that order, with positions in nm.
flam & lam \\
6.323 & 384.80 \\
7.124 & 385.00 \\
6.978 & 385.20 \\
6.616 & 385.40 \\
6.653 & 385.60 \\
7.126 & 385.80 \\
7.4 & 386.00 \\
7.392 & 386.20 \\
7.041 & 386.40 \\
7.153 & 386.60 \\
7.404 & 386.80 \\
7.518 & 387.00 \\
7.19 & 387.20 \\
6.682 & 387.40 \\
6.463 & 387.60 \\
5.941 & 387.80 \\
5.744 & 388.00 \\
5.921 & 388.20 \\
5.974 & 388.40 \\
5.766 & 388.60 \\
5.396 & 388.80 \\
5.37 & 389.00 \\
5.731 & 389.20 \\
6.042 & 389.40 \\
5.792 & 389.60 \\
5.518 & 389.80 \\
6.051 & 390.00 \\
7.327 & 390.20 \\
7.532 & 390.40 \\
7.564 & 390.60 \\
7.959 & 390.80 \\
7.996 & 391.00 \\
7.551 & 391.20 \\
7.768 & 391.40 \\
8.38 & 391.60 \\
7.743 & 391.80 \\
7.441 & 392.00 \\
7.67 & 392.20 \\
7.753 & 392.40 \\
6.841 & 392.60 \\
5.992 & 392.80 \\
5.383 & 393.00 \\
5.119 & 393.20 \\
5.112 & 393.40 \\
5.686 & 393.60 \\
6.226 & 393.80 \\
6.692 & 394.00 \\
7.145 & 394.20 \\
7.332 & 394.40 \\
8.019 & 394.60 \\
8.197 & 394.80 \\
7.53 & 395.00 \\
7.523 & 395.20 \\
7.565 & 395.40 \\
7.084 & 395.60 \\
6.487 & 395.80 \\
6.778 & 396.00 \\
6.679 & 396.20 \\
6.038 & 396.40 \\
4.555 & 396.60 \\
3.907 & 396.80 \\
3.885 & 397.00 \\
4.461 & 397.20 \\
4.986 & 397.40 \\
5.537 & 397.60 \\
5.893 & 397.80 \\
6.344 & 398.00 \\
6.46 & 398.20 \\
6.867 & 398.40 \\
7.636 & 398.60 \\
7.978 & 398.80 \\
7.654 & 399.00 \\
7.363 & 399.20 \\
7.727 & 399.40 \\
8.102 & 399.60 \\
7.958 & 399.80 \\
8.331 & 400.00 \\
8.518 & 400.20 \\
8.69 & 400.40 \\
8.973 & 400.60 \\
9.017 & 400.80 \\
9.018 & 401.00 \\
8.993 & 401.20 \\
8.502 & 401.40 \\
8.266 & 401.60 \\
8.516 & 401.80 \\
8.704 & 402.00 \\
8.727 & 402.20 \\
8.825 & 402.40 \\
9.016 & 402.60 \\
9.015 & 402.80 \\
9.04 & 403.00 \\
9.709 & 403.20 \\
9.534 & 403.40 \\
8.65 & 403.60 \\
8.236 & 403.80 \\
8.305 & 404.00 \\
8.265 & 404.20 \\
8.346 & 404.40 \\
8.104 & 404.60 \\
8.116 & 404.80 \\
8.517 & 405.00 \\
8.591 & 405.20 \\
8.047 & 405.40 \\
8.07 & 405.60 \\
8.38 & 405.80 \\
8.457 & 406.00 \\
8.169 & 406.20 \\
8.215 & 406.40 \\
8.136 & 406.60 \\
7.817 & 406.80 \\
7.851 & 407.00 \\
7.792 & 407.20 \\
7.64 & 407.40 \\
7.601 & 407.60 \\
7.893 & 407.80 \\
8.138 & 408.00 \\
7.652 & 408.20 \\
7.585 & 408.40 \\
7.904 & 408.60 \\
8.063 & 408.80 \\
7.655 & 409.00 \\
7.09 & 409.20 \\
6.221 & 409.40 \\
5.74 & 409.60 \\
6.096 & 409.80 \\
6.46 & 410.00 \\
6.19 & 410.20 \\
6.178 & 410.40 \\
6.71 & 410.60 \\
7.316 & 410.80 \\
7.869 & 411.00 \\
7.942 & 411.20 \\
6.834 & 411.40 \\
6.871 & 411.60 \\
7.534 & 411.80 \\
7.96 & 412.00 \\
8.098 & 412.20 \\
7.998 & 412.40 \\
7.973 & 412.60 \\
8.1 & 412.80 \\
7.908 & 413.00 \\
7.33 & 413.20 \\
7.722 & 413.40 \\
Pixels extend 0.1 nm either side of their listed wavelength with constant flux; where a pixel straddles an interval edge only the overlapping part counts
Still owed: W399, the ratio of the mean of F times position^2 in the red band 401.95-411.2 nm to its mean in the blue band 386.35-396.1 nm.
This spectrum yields 1.26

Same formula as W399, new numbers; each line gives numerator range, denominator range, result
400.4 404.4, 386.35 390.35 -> 1.50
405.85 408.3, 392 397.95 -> 1.34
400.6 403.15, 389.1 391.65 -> 1.34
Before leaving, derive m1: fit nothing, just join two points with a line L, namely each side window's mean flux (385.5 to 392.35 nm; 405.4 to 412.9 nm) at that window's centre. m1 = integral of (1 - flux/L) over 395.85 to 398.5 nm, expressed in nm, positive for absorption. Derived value 0.57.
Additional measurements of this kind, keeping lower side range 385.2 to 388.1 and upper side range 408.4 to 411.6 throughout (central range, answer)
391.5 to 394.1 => 0.108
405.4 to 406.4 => -0.185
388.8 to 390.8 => 0.155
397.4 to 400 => -0.061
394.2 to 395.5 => -0.139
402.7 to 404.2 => -0.419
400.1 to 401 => -0.245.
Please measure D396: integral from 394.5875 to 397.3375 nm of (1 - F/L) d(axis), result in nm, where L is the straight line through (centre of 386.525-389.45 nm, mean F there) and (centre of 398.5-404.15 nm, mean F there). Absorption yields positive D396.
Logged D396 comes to 0.48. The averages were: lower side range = 6.28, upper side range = 8.53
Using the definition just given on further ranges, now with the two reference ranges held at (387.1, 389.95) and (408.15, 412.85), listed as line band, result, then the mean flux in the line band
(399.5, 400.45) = -0.24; 8.3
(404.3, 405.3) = -0.21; 8.33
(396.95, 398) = 0.22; 5.14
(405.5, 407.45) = -0.29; 8.06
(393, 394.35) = 0.06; 6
